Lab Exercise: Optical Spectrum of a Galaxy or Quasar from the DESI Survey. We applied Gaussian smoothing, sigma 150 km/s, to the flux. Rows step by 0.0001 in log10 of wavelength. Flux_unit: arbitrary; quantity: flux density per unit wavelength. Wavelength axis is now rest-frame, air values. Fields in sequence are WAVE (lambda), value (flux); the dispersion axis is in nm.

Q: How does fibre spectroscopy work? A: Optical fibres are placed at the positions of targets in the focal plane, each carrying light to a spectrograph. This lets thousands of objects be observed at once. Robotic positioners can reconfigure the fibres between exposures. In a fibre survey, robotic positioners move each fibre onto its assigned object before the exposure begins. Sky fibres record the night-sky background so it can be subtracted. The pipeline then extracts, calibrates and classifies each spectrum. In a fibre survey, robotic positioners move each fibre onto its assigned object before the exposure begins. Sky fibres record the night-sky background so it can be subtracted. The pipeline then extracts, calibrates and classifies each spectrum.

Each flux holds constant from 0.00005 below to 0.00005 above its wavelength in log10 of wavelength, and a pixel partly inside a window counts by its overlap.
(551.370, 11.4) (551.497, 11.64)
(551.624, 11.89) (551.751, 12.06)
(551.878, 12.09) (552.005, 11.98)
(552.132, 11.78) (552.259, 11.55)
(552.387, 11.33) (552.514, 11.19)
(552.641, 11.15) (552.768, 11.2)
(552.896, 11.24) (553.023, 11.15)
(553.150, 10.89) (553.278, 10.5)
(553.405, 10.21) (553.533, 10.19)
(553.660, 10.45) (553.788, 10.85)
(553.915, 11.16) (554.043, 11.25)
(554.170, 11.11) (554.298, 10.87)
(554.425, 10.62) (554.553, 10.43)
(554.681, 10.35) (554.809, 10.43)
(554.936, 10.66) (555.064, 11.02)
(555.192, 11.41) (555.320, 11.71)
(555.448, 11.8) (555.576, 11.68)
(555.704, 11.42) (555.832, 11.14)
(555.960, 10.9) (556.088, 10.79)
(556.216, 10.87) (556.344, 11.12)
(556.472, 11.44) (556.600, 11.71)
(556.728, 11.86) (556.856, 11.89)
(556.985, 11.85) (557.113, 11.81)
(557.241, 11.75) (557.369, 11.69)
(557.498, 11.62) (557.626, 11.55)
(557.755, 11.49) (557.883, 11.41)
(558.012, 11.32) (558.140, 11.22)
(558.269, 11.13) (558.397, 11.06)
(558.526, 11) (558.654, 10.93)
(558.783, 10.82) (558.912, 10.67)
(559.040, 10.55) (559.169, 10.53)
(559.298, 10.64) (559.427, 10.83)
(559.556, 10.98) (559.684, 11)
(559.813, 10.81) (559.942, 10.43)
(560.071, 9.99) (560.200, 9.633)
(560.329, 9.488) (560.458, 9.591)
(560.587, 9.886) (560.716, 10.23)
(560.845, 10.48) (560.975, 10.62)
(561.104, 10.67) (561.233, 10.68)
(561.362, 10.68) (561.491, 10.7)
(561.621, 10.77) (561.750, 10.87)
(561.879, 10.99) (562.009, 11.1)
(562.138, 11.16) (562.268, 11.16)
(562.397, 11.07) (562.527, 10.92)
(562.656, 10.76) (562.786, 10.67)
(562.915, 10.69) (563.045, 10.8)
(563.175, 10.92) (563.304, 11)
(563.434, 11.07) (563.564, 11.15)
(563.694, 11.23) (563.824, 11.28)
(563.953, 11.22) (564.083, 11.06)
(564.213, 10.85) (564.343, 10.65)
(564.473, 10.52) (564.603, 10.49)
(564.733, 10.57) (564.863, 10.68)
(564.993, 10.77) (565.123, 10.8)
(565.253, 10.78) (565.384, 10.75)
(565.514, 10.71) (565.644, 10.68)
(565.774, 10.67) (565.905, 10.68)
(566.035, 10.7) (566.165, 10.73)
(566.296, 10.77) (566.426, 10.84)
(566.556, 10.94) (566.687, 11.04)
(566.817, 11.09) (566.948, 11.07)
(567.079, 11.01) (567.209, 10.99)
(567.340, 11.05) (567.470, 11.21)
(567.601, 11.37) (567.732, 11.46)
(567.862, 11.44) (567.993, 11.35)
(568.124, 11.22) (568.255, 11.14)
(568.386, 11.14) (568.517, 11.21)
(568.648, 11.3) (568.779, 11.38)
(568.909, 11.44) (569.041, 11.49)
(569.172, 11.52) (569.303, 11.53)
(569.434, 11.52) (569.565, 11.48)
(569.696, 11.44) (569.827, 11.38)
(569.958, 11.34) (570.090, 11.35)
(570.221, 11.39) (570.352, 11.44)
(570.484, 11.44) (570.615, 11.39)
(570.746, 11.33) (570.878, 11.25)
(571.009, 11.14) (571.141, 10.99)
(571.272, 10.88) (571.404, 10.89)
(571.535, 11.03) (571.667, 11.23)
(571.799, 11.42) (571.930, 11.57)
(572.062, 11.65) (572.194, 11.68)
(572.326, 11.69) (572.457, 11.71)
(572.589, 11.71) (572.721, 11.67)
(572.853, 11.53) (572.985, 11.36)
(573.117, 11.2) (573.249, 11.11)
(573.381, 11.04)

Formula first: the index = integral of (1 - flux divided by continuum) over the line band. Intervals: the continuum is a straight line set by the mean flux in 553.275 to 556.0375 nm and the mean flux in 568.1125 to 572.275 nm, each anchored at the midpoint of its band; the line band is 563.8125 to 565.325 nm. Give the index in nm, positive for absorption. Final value 0.05 nm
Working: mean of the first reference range 10.9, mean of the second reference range 11.3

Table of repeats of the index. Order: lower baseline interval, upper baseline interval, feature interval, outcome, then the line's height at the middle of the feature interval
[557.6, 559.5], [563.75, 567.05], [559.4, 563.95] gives 0.09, 10.9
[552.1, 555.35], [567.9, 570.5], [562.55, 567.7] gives 0.17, 11.3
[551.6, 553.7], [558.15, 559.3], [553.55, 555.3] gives 0.05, 11.1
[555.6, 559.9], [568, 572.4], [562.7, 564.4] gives 0.05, 11.3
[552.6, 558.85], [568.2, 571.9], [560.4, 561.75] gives 0.09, 11.2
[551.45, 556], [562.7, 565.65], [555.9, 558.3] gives -0.09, 11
